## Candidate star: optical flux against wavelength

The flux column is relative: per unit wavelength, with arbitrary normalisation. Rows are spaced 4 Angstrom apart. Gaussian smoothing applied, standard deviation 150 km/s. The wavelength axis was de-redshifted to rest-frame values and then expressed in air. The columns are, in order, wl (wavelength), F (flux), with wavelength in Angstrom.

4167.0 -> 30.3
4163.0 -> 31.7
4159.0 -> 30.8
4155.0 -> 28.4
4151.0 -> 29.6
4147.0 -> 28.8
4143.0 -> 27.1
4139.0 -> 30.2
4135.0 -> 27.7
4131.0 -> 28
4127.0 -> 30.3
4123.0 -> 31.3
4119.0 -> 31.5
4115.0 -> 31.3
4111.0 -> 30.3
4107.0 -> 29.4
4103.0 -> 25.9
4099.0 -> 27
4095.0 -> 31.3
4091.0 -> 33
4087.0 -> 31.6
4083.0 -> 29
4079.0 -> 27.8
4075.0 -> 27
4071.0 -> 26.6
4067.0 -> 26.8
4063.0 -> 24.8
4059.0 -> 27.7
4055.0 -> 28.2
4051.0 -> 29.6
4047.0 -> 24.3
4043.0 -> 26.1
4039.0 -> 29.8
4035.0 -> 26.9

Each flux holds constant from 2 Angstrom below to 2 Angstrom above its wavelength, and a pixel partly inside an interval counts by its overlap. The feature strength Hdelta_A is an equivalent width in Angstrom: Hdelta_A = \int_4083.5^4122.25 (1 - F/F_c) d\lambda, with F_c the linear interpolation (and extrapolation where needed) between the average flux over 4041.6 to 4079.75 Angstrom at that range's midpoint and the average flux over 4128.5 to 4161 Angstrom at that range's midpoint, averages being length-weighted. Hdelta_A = -3.2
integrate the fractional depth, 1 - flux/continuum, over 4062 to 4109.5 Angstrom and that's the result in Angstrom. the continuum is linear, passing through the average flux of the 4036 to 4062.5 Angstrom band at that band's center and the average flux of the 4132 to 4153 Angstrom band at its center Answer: -0.9 Angstrom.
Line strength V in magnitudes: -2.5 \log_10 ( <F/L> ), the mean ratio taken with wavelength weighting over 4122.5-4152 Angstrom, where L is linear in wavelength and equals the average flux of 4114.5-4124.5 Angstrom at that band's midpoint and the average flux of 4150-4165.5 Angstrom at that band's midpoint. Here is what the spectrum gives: 0.07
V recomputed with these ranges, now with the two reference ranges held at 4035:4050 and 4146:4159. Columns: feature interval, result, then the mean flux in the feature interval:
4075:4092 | -0.08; 29.8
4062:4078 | 0.04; 26.5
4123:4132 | -0.04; 29.8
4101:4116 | -0.03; 29.1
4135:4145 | 0.02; 28.5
